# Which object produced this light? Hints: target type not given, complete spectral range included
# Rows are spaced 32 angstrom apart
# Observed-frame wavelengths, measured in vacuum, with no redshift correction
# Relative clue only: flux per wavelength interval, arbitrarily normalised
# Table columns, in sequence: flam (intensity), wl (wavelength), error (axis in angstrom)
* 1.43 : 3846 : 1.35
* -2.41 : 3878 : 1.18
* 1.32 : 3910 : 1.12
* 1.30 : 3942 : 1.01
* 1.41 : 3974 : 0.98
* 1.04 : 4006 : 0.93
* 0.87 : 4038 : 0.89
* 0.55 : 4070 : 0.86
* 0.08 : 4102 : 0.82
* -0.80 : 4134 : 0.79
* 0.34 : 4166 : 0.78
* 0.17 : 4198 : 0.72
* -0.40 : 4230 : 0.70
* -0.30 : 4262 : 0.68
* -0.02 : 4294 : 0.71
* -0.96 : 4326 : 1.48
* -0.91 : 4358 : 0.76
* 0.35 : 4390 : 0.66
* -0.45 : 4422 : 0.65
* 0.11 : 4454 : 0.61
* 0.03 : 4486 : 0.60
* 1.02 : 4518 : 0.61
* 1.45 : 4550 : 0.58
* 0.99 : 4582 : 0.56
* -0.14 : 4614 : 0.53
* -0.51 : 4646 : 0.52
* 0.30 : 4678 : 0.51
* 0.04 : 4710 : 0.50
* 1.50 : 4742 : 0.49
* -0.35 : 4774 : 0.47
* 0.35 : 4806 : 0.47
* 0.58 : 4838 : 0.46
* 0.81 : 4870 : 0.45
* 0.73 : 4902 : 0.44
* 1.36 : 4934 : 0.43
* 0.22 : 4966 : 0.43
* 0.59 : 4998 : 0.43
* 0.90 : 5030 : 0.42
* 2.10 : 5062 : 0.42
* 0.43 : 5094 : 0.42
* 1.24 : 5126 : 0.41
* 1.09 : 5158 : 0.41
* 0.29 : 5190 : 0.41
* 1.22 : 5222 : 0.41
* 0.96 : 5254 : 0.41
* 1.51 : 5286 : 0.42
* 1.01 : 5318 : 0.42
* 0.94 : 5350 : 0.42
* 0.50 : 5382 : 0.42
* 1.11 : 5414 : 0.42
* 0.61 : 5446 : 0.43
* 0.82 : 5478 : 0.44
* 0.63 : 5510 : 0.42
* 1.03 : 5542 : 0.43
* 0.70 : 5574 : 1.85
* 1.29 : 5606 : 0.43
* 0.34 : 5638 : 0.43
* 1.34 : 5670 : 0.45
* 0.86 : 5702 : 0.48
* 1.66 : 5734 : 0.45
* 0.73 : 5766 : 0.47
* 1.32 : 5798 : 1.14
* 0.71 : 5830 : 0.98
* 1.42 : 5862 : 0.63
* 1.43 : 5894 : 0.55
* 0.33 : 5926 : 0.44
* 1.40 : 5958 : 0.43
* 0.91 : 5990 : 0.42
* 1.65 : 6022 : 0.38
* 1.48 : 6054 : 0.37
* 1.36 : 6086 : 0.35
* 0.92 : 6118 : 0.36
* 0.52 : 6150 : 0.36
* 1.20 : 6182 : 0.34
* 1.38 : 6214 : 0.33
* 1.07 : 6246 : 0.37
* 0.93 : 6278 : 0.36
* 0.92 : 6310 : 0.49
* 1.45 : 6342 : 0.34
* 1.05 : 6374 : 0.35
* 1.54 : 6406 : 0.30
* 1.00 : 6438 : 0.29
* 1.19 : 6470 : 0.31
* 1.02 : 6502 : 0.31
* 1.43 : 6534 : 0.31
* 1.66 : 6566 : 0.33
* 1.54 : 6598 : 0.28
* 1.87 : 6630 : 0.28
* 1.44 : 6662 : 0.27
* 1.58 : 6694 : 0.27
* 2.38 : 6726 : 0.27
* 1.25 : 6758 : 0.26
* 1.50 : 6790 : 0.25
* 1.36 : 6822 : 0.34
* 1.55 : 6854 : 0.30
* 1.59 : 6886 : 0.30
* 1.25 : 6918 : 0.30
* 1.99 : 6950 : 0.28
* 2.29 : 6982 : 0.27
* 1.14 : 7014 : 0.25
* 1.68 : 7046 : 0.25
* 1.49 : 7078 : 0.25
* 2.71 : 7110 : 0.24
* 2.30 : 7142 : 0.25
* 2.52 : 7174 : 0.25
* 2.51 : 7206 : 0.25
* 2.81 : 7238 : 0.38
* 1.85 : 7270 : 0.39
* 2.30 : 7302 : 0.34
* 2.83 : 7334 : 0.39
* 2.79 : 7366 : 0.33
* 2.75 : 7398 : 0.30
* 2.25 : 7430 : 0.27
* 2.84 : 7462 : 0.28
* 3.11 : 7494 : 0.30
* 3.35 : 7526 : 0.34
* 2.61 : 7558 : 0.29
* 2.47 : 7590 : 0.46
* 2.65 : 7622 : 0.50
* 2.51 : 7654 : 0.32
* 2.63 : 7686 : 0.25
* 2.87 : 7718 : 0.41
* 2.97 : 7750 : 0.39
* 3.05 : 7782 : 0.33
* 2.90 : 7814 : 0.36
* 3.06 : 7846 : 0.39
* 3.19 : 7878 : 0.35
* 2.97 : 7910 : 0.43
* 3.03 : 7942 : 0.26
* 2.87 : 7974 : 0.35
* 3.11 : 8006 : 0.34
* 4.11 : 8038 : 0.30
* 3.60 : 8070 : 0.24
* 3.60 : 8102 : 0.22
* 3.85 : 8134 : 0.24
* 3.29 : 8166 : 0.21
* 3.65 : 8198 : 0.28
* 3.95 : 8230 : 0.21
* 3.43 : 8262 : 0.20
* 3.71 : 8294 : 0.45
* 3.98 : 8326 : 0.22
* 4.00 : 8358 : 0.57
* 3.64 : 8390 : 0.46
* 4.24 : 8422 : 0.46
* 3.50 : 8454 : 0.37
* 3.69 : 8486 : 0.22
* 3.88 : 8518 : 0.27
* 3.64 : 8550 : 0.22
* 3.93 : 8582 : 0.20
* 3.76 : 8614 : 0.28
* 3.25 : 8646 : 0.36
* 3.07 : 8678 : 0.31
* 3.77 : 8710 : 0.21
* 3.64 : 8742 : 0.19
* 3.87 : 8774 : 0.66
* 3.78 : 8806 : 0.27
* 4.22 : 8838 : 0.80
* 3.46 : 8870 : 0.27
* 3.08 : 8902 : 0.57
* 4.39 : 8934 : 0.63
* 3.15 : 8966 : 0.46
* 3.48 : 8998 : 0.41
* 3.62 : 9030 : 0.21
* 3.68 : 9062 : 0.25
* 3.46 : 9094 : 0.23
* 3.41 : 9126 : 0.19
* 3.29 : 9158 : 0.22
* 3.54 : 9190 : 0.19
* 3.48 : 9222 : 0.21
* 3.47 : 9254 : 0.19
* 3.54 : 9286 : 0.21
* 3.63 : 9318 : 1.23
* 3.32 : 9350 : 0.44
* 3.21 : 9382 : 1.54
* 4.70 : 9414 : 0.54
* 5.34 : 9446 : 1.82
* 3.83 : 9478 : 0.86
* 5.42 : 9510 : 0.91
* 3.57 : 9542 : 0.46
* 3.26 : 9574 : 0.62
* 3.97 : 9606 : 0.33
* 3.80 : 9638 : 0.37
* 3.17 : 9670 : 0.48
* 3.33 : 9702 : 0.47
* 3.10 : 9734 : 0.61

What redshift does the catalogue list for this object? 0.78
